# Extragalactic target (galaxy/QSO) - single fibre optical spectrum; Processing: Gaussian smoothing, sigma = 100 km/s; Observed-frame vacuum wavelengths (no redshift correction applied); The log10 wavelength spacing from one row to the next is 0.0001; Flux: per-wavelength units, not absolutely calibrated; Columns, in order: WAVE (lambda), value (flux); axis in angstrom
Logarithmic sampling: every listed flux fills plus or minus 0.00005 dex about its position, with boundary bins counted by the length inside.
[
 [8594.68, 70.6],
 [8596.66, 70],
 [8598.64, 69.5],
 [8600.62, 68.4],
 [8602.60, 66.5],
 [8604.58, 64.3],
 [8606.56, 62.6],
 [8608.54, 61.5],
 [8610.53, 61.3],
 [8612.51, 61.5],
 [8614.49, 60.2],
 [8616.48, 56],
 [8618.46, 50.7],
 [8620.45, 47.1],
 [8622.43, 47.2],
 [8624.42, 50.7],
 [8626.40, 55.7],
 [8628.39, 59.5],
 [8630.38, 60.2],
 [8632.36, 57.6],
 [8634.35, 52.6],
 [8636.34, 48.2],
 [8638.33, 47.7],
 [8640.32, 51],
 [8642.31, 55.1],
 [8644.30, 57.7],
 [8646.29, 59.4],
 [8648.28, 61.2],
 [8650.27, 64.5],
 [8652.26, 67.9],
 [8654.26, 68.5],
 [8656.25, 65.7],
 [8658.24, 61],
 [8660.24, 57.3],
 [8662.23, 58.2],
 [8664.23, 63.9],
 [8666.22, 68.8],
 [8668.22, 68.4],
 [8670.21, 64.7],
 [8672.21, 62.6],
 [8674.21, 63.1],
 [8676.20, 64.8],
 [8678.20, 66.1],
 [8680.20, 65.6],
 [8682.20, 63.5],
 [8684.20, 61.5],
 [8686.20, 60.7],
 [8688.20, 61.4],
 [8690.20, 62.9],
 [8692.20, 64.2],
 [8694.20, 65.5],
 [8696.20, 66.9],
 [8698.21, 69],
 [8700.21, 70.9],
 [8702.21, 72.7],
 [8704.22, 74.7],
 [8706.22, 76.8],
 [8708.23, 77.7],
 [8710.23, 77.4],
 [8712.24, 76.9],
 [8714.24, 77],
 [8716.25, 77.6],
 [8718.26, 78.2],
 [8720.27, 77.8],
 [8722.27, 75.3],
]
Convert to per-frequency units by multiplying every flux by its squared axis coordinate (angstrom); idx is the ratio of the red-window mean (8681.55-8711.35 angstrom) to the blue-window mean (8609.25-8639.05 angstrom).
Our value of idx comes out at 1.28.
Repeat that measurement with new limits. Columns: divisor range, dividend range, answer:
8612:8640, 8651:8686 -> 1.21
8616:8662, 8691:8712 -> 1.28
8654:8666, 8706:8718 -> 1.25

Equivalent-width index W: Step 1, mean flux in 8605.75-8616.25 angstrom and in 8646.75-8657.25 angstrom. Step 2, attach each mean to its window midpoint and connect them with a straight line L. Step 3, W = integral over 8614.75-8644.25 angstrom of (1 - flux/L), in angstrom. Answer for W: 4.6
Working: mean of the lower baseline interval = 61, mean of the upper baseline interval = 65.3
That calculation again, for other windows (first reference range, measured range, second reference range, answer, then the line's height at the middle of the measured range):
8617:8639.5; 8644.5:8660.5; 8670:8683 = -1.3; 58.5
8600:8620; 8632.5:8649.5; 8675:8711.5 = 2.4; 63.4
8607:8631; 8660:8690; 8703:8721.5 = 2.2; 68.7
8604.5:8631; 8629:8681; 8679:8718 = 1.7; 62.7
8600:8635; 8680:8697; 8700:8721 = 2.0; 72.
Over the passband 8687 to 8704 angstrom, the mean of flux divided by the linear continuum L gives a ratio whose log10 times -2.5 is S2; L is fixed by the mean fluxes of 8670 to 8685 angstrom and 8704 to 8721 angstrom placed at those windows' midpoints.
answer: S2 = 0.06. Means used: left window 64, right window 77.2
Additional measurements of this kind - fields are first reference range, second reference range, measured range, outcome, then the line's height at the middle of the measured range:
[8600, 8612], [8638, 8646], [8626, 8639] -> 0.04 mag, 56.5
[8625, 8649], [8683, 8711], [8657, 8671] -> -0.03 mag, 61.3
